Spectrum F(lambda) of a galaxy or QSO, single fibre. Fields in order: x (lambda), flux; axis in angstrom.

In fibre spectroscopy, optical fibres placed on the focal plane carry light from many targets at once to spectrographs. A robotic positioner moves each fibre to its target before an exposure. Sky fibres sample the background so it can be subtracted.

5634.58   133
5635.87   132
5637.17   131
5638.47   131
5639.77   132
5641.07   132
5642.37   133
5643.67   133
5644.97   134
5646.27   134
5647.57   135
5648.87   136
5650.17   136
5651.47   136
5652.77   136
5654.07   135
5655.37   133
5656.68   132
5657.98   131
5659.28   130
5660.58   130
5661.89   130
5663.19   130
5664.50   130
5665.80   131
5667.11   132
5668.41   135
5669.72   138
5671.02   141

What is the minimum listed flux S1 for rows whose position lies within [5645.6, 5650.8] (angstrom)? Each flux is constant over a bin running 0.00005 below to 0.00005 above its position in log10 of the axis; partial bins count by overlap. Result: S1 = 134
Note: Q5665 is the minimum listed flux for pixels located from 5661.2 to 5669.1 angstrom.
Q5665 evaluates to 130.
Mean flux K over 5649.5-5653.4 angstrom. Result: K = 136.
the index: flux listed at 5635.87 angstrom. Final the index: 132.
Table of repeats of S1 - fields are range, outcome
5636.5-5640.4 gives 131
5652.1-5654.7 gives 135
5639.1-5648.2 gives 132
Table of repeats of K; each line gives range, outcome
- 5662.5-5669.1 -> 132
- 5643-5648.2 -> 134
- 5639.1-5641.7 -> 132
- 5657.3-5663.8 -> 130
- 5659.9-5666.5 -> 130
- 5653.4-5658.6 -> 133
